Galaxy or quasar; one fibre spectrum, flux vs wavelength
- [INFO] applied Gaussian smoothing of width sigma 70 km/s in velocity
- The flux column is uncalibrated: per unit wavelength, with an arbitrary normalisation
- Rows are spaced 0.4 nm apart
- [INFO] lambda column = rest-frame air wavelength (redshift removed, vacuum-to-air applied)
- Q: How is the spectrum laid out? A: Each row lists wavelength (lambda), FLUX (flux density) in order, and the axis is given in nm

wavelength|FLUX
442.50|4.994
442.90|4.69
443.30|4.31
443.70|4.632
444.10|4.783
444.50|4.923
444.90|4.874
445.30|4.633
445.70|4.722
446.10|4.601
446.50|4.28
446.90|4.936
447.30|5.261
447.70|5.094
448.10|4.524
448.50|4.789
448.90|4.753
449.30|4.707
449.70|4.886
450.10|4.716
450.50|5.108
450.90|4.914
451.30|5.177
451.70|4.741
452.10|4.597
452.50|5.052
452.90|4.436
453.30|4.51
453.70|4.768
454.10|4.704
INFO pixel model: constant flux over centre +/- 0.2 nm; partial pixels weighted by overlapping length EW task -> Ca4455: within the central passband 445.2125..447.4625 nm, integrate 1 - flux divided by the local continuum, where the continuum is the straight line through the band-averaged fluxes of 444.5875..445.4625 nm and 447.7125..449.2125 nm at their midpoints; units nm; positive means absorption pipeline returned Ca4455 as 0.01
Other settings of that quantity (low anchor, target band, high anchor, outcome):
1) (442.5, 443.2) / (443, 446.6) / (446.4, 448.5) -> 0.092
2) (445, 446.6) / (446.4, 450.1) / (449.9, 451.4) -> -0.024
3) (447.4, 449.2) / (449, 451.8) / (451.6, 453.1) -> -0.081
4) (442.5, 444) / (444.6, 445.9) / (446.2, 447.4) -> -0.015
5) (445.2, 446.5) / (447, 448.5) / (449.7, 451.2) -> -0.065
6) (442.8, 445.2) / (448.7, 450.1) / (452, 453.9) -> -0.026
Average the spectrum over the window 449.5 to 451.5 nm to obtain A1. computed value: 4.96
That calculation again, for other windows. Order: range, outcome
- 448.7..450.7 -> 4.83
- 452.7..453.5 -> 4.47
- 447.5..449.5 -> 4.77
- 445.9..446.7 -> 4.44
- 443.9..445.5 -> 4.8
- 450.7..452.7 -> 4.9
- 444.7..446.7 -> 4.62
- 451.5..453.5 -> 4.67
